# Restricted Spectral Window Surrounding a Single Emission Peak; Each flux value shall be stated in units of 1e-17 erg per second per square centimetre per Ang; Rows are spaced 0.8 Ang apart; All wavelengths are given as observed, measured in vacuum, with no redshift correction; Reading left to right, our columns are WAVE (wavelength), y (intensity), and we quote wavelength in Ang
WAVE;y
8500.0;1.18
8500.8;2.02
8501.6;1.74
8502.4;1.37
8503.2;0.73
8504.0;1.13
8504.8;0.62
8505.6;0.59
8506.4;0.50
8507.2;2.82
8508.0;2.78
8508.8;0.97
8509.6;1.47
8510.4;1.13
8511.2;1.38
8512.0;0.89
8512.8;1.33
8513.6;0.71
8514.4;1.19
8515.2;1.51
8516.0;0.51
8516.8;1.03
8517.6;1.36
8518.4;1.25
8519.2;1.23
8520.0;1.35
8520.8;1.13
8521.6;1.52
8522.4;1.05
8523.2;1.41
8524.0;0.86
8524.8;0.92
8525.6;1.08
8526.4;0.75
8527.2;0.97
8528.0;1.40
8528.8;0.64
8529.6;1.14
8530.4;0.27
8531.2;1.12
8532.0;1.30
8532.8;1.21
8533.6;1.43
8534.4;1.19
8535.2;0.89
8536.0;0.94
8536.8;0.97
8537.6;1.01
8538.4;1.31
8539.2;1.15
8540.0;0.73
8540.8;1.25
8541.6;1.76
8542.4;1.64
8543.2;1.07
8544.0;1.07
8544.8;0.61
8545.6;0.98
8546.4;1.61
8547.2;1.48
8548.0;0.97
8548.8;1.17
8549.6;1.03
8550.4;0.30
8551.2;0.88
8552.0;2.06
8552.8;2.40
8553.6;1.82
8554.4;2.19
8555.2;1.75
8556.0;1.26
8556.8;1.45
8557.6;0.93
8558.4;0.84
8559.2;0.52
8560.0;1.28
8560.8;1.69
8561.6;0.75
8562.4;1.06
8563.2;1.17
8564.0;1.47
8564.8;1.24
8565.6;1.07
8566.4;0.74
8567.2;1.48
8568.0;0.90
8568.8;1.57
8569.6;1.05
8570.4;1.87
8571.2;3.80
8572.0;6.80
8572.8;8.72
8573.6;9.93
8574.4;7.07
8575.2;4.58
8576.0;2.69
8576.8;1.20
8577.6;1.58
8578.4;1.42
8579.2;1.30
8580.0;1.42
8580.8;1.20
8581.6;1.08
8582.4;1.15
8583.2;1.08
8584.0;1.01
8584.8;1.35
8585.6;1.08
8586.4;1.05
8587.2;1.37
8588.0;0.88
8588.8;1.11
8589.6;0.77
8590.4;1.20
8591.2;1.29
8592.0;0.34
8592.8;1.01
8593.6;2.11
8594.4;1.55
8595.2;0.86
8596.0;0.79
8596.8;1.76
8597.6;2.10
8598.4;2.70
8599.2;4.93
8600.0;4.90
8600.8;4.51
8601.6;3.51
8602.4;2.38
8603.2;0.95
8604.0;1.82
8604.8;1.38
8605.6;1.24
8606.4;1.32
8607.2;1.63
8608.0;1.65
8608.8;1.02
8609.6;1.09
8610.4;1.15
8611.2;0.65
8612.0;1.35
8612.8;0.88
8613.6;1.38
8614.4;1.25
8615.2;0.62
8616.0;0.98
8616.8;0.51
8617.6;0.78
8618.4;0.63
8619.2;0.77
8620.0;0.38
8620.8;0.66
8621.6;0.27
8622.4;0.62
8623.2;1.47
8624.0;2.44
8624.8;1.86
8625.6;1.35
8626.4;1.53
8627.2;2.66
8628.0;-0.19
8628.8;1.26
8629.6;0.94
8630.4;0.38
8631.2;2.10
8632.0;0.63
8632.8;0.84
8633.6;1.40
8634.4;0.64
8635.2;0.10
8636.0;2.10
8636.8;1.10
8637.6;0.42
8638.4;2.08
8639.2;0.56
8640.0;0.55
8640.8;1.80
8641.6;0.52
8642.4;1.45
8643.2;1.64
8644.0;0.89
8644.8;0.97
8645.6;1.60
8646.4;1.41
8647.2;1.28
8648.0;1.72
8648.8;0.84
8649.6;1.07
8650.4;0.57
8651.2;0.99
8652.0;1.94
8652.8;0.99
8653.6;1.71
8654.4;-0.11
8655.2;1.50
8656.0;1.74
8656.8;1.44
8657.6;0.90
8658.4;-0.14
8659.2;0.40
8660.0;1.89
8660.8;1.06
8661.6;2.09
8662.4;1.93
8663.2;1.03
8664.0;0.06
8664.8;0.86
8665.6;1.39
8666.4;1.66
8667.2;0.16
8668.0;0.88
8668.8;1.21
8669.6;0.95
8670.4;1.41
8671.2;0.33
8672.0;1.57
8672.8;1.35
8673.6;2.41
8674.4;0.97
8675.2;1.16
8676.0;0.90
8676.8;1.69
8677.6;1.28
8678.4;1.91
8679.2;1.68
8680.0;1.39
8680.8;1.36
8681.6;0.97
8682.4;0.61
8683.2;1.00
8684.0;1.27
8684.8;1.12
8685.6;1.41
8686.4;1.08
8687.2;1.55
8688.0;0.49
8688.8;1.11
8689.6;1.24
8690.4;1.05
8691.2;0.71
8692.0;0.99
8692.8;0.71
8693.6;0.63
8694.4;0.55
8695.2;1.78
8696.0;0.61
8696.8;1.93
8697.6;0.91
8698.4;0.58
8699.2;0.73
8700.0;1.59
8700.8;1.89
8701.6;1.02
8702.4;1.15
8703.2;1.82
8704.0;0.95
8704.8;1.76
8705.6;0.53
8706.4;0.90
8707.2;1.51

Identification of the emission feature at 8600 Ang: [N II]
